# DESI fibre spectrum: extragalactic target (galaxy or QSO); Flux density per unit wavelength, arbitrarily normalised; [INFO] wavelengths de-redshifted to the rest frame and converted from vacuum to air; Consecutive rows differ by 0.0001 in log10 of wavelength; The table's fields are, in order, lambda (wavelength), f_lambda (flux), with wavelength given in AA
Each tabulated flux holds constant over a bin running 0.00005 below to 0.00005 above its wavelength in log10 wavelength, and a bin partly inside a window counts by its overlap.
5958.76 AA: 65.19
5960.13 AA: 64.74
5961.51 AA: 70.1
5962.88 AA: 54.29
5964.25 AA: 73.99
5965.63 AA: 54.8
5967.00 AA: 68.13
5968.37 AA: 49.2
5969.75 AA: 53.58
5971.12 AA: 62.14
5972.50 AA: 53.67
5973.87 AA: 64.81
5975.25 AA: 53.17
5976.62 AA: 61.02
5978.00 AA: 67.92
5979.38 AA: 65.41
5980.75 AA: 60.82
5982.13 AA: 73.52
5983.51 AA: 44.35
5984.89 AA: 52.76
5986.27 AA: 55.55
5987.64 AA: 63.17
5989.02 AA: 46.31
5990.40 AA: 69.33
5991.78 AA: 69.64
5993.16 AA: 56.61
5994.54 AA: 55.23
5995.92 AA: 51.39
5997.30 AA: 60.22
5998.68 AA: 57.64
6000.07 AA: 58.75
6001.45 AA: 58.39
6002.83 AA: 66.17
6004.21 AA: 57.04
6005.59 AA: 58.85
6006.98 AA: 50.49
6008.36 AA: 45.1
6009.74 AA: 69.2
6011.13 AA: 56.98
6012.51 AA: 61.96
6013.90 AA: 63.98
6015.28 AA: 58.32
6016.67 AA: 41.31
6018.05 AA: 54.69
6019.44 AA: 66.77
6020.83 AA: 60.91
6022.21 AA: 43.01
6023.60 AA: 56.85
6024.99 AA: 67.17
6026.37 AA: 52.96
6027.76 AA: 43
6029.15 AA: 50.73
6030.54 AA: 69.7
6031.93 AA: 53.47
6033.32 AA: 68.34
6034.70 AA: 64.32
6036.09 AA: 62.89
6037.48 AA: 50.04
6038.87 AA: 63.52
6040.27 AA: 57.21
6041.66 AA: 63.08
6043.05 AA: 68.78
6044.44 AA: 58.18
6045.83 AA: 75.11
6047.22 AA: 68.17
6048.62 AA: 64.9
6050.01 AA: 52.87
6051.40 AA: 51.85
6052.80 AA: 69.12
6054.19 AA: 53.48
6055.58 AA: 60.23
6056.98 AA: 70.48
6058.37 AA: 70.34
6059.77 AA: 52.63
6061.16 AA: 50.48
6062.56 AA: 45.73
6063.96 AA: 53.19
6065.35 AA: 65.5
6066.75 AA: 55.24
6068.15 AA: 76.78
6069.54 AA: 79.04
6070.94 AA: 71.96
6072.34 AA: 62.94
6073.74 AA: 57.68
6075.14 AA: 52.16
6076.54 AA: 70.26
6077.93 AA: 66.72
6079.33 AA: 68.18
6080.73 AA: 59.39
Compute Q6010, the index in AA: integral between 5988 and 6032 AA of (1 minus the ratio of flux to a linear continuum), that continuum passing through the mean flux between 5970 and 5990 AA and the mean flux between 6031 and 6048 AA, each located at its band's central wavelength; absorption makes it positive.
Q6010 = 2.56 AA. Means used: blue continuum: 58.9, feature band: 57.3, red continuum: 62.9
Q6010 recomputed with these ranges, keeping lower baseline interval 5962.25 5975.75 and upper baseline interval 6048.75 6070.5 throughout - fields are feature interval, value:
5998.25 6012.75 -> 0.4 AA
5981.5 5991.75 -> 0.1 AA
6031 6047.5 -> -0.7 AA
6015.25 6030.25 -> 1.4 AA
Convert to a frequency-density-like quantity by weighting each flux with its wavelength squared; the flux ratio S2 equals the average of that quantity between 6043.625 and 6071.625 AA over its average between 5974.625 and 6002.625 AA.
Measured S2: 1.1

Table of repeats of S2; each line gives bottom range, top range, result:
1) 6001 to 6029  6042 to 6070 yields 1.11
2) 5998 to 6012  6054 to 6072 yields 1.09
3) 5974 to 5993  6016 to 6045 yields 0.98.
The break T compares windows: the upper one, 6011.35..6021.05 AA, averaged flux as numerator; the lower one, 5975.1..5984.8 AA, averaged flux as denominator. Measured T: 0.95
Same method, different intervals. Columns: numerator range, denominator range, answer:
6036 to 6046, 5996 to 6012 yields 1.07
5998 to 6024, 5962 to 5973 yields 0.97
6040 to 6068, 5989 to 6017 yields 1.04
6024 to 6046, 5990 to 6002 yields 1.01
